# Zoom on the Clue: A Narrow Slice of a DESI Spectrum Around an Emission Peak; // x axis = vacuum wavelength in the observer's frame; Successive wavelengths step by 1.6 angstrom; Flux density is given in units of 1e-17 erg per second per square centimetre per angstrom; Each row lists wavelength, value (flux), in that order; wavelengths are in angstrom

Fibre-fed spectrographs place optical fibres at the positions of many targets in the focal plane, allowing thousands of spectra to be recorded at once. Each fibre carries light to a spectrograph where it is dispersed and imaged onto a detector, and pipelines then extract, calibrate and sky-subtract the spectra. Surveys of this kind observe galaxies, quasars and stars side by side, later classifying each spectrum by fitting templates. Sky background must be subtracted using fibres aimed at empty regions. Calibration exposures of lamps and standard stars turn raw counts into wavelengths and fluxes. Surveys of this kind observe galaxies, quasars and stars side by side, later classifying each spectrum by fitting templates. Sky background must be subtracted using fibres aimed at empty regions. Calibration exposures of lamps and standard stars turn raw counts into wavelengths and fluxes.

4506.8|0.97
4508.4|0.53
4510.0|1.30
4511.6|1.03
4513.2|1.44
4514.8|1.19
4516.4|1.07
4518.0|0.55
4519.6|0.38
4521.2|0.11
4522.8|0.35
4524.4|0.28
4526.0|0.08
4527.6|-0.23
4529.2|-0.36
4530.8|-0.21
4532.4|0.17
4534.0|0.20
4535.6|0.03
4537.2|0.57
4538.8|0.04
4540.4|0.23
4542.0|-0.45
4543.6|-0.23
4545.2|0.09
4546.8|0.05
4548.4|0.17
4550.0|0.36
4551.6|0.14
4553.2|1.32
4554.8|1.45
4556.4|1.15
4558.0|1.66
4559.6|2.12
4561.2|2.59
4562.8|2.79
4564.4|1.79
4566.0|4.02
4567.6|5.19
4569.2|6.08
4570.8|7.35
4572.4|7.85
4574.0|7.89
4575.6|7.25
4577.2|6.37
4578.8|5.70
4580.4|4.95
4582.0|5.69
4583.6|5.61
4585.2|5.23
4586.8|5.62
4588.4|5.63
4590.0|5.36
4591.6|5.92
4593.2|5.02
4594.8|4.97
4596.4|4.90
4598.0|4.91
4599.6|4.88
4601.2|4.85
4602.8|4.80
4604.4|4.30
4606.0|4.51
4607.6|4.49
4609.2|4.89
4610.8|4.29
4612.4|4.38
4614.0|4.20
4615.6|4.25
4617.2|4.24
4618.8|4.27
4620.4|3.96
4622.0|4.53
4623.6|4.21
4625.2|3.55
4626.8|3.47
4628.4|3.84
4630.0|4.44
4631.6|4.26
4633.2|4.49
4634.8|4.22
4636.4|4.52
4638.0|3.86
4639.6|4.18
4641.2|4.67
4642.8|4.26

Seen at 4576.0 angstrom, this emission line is Lyman alpha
